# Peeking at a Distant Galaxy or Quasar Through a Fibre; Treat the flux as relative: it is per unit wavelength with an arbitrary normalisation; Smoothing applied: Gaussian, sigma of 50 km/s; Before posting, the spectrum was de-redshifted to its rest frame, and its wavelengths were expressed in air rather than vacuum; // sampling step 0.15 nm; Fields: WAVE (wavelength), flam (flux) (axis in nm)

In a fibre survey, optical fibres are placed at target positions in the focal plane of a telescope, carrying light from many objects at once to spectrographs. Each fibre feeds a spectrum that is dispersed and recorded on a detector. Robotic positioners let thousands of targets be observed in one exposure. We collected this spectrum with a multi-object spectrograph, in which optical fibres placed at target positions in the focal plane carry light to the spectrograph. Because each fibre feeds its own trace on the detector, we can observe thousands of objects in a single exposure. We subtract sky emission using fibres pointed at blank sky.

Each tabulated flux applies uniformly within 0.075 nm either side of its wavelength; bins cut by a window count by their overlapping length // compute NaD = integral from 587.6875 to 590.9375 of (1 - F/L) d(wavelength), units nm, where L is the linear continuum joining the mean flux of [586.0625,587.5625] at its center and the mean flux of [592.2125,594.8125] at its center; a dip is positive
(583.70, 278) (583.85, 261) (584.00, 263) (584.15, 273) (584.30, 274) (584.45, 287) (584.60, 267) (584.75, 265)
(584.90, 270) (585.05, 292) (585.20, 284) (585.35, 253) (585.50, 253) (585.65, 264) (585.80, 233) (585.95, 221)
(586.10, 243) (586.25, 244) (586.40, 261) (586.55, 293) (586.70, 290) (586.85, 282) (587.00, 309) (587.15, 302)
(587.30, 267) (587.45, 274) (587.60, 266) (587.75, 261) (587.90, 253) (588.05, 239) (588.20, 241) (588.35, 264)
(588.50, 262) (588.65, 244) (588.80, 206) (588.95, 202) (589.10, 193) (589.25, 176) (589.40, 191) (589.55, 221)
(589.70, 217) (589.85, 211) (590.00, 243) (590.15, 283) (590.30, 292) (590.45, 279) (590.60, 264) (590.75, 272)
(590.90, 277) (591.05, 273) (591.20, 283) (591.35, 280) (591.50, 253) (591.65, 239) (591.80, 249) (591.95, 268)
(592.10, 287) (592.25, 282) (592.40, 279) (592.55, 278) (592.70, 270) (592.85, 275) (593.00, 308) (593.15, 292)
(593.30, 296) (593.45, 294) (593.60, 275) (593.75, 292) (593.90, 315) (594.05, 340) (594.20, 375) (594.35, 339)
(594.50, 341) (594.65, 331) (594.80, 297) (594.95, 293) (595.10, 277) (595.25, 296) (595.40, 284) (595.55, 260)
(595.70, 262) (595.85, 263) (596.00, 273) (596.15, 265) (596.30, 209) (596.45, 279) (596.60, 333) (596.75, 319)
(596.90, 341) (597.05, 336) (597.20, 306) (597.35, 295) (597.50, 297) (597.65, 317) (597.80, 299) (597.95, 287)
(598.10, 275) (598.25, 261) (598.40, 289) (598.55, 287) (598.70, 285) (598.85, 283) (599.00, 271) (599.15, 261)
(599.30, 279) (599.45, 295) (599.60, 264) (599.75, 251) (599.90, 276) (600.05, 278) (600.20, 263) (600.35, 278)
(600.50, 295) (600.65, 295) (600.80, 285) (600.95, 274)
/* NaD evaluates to 0.54 nm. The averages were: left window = 277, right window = 305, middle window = 240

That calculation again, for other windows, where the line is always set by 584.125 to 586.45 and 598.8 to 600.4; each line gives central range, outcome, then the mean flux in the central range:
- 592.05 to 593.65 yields -0.108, 285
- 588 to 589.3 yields 0.187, 226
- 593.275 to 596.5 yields -0.298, 294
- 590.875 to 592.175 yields -0.006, 267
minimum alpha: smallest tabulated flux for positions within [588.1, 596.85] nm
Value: 176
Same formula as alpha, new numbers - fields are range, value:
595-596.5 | 209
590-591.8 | 239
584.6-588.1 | 221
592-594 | 270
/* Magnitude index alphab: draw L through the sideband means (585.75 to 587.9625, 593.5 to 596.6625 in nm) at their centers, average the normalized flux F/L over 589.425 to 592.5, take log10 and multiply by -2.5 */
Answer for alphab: 0.08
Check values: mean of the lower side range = 267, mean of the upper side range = 295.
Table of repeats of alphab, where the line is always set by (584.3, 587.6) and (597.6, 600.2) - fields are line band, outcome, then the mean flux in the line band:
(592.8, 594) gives -0.076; 295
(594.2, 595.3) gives -0.145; 315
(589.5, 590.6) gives 0.088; 251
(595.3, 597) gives -0.019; 282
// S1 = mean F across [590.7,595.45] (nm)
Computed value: 291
